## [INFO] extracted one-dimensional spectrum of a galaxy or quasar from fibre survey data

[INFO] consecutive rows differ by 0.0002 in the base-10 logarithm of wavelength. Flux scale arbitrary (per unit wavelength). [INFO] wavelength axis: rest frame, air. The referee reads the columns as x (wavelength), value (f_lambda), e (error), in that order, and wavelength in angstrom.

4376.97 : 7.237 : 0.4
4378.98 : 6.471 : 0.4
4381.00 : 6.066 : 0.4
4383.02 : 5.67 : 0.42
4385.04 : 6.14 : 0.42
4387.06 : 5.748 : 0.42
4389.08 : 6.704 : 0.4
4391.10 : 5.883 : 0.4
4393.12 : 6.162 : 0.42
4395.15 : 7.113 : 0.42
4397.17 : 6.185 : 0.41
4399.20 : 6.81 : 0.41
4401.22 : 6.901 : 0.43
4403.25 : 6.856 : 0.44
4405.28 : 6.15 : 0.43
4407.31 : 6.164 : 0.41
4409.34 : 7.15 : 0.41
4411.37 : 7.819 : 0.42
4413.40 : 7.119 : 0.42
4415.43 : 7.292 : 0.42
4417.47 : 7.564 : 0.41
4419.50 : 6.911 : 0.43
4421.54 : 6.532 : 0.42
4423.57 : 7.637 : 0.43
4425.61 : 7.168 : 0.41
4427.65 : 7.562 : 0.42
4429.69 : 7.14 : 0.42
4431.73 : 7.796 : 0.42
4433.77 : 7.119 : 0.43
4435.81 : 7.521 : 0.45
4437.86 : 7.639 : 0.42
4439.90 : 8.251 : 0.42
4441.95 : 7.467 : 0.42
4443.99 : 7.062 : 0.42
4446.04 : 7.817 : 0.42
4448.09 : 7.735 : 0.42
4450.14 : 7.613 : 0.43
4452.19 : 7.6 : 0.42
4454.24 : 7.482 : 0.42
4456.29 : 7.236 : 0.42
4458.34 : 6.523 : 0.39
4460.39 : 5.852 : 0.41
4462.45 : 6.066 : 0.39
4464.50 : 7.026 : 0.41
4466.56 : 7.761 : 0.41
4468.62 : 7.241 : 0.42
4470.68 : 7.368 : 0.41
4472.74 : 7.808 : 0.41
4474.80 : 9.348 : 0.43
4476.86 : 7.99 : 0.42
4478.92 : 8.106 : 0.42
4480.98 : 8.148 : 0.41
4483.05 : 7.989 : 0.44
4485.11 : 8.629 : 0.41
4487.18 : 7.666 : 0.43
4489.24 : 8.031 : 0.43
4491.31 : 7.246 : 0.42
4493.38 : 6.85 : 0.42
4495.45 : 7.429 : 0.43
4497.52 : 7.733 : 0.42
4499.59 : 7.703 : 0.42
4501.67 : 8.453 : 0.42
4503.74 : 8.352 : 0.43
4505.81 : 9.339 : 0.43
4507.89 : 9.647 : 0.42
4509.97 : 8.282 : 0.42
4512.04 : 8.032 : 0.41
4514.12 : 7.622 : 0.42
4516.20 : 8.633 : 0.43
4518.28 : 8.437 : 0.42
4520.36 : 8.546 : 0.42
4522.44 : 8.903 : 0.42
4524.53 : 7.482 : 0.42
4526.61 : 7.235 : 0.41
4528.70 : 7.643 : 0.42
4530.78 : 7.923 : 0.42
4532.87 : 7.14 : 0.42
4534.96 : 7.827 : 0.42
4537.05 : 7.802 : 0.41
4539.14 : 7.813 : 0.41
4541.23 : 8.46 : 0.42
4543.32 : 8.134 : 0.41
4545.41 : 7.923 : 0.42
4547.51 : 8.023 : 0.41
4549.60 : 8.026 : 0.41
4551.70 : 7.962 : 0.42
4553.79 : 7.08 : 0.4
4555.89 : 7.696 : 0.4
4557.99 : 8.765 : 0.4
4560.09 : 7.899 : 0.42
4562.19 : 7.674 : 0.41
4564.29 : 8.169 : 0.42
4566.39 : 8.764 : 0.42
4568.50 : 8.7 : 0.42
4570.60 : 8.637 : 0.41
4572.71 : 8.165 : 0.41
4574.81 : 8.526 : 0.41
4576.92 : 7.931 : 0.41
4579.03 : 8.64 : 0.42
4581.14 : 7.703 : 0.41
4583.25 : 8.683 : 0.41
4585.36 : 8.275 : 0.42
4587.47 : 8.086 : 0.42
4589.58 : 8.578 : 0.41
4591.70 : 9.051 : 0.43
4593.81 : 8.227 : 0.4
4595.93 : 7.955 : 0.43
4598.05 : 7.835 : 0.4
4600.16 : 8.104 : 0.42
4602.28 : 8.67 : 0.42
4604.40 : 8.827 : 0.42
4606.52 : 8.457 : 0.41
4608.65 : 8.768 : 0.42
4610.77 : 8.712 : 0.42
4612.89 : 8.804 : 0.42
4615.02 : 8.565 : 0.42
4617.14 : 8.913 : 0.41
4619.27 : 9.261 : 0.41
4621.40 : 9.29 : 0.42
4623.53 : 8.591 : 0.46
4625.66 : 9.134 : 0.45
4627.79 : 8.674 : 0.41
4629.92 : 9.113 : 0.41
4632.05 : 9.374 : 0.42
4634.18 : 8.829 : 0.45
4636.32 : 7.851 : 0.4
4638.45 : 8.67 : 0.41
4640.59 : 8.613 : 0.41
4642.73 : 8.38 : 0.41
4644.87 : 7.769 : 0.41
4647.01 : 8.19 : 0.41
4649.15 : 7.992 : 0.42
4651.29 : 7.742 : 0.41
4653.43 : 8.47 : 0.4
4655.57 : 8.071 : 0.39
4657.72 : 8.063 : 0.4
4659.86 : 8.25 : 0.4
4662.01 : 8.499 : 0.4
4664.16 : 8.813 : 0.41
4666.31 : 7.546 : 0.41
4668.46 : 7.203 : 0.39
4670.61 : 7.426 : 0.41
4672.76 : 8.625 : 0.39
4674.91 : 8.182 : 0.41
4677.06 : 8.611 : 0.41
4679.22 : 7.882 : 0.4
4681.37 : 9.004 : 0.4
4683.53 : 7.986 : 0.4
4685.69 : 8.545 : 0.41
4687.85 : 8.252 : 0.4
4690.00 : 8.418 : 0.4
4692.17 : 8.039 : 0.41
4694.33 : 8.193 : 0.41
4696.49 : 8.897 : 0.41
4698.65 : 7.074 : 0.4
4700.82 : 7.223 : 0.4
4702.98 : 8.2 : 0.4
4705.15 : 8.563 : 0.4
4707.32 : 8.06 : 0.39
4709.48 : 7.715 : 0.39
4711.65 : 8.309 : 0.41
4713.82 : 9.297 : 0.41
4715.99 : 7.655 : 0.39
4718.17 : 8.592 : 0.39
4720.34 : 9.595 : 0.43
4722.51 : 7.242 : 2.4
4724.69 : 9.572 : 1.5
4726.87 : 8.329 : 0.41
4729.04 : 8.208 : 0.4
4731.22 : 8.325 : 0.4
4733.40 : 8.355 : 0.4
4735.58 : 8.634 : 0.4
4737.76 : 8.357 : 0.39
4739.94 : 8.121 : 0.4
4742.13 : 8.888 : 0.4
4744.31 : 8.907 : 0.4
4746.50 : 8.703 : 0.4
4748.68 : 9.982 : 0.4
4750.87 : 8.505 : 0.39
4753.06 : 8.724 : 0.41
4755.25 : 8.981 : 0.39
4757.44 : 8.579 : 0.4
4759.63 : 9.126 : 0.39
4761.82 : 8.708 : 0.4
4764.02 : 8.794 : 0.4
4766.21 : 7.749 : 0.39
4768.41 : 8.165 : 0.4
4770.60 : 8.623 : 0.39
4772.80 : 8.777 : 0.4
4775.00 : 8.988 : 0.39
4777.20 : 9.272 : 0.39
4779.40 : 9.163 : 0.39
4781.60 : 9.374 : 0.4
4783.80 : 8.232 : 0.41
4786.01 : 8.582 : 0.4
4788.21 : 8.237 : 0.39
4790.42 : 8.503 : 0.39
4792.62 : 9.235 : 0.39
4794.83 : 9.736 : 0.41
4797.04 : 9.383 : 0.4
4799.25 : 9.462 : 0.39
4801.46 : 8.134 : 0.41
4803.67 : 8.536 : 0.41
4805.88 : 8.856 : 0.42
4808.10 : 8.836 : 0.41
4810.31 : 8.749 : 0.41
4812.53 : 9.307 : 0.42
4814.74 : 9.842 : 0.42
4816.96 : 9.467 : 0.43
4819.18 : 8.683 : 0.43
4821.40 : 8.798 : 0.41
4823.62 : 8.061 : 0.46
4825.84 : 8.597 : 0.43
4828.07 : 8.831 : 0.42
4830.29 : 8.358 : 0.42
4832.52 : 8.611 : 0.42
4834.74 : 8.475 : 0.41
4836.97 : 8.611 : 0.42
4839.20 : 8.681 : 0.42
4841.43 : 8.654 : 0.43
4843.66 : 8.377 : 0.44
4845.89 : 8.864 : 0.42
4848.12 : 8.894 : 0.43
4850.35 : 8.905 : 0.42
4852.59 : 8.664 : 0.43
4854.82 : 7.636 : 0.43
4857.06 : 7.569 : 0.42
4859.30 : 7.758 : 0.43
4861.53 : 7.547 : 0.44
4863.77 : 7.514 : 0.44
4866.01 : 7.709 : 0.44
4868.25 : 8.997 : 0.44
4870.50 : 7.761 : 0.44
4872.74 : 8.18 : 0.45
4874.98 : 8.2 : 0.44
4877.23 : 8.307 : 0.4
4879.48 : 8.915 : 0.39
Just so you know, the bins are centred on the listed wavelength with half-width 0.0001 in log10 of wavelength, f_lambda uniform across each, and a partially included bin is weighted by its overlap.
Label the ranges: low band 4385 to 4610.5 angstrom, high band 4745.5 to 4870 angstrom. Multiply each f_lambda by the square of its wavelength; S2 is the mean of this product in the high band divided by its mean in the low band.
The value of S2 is 1.28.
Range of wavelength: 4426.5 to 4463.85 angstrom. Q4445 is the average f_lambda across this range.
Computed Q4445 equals 7.3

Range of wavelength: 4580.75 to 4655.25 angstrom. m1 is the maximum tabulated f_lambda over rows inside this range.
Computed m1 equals 9.374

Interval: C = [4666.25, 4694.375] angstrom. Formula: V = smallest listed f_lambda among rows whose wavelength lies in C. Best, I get 7.203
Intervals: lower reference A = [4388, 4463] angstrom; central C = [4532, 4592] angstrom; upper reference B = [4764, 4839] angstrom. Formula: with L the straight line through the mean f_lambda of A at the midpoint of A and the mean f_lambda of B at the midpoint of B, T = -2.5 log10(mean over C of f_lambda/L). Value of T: -0.06 mag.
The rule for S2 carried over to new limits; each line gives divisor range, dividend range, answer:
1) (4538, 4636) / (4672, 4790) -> 1.07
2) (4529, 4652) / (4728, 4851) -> 1.14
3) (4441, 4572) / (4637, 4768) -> 1.16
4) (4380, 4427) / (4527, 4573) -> 1.28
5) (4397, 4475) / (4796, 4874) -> 1.40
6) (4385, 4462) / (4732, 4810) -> 1.45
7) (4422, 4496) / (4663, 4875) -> 1.29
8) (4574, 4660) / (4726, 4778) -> 1.08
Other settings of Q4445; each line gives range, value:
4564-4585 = 8.4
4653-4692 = 8.2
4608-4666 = 8.55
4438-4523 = 7.82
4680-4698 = 8.38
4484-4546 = 8.03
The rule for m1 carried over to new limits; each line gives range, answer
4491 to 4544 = 9.647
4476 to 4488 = 8.629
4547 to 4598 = 9.051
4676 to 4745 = 9.595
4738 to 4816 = 9.982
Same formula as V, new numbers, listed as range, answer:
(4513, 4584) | 7.08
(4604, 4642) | 7.851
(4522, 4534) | 7.14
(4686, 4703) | 7.074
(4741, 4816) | 7.749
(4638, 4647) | 7.769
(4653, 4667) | 7.546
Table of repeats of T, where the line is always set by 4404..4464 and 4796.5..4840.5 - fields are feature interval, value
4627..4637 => -0.10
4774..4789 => -0.02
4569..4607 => -0.07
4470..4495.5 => -0.07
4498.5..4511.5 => -0.15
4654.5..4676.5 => 0.01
